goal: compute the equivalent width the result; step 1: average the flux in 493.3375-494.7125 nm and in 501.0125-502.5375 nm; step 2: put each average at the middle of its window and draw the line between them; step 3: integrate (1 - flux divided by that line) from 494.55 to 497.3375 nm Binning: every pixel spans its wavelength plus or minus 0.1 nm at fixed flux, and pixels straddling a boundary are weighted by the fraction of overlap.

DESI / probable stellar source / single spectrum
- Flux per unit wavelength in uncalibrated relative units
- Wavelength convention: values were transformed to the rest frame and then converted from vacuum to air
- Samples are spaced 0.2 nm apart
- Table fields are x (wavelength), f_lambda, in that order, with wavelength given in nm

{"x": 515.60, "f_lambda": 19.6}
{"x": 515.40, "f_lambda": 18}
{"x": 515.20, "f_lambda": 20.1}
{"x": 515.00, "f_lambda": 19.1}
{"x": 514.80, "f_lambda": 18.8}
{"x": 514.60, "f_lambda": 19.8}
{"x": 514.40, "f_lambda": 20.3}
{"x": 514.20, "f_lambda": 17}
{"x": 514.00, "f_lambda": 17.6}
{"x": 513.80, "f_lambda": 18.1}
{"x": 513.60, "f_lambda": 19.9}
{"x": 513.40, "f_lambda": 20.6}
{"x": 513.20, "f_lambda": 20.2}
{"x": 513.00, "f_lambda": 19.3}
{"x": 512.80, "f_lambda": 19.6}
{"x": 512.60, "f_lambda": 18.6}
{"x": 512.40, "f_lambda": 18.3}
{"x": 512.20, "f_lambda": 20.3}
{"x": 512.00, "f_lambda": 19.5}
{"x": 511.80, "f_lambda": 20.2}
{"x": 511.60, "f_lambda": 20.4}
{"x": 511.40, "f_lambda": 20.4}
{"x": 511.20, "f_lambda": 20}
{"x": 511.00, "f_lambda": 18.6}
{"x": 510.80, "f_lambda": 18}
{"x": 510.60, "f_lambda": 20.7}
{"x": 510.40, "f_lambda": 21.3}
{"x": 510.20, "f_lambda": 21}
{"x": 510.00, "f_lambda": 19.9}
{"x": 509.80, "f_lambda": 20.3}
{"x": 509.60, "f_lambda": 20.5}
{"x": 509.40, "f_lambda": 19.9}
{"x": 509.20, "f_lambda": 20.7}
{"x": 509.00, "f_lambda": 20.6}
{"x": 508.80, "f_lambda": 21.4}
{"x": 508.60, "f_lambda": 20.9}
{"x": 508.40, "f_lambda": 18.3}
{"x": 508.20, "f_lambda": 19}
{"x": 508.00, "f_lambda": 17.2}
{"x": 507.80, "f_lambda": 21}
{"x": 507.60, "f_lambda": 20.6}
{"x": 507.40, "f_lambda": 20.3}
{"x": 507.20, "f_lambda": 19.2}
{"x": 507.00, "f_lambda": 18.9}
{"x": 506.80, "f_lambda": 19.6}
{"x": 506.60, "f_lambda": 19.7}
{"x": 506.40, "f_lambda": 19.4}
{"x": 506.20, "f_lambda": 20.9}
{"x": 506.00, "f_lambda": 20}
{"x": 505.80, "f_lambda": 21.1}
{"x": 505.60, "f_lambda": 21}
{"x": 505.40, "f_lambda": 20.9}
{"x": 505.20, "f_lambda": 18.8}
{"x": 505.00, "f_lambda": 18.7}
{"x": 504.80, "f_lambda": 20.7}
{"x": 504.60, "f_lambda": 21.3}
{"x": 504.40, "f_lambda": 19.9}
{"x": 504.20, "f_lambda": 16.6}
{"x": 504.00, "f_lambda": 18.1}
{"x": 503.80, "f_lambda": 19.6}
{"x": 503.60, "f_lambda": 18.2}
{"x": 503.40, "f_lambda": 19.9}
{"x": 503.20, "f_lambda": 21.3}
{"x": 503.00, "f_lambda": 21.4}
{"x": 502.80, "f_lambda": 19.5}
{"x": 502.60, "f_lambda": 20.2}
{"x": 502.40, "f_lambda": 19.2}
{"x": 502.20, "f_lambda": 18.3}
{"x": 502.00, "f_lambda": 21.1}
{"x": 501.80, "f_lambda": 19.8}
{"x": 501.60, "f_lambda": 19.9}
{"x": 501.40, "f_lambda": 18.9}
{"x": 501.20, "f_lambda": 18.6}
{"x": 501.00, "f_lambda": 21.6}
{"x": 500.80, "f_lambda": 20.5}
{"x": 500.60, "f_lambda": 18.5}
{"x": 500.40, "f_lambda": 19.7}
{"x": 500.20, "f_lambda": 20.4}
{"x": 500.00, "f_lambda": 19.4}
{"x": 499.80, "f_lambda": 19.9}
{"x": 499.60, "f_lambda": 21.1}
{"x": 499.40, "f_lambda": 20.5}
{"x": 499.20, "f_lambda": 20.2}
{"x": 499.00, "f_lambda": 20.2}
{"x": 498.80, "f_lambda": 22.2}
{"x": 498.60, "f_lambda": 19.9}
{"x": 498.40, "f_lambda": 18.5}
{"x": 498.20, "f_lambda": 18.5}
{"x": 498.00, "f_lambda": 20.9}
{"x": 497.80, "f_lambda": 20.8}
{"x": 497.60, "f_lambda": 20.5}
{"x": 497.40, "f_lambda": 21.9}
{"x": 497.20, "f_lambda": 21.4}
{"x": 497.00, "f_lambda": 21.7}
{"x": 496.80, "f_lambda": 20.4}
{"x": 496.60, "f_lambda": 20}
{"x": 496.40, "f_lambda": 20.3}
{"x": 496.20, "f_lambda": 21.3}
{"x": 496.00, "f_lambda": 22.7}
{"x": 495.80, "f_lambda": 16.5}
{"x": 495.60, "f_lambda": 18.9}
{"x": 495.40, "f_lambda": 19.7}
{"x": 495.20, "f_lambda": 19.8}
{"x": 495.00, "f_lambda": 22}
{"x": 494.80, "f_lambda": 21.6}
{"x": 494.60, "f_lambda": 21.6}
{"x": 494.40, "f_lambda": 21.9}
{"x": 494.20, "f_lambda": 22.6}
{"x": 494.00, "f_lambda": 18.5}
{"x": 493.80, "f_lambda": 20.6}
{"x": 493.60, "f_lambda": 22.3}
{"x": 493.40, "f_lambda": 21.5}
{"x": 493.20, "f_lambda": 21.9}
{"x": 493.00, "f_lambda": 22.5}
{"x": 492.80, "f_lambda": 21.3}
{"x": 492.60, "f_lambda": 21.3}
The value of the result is 0.038 nm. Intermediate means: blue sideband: 21.3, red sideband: 19.5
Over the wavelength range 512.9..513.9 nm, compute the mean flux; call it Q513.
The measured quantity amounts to 19.6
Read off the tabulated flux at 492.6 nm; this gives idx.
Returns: 21.3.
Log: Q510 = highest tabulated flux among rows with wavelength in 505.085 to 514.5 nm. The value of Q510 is 21.4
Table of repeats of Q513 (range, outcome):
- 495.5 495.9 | 17.7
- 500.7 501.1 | 21.1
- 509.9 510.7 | 20.7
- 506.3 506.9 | 19.6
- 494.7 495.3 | 21.1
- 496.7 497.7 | 21.2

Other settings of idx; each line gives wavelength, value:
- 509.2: 20.7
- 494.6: 21.6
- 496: 22.7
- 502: 21.1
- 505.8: 21.1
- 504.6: 21.3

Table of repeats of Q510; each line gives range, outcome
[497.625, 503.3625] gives 22.2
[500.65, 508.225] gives 21.6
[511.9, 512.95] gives 20.3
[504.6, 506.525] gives 21.3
